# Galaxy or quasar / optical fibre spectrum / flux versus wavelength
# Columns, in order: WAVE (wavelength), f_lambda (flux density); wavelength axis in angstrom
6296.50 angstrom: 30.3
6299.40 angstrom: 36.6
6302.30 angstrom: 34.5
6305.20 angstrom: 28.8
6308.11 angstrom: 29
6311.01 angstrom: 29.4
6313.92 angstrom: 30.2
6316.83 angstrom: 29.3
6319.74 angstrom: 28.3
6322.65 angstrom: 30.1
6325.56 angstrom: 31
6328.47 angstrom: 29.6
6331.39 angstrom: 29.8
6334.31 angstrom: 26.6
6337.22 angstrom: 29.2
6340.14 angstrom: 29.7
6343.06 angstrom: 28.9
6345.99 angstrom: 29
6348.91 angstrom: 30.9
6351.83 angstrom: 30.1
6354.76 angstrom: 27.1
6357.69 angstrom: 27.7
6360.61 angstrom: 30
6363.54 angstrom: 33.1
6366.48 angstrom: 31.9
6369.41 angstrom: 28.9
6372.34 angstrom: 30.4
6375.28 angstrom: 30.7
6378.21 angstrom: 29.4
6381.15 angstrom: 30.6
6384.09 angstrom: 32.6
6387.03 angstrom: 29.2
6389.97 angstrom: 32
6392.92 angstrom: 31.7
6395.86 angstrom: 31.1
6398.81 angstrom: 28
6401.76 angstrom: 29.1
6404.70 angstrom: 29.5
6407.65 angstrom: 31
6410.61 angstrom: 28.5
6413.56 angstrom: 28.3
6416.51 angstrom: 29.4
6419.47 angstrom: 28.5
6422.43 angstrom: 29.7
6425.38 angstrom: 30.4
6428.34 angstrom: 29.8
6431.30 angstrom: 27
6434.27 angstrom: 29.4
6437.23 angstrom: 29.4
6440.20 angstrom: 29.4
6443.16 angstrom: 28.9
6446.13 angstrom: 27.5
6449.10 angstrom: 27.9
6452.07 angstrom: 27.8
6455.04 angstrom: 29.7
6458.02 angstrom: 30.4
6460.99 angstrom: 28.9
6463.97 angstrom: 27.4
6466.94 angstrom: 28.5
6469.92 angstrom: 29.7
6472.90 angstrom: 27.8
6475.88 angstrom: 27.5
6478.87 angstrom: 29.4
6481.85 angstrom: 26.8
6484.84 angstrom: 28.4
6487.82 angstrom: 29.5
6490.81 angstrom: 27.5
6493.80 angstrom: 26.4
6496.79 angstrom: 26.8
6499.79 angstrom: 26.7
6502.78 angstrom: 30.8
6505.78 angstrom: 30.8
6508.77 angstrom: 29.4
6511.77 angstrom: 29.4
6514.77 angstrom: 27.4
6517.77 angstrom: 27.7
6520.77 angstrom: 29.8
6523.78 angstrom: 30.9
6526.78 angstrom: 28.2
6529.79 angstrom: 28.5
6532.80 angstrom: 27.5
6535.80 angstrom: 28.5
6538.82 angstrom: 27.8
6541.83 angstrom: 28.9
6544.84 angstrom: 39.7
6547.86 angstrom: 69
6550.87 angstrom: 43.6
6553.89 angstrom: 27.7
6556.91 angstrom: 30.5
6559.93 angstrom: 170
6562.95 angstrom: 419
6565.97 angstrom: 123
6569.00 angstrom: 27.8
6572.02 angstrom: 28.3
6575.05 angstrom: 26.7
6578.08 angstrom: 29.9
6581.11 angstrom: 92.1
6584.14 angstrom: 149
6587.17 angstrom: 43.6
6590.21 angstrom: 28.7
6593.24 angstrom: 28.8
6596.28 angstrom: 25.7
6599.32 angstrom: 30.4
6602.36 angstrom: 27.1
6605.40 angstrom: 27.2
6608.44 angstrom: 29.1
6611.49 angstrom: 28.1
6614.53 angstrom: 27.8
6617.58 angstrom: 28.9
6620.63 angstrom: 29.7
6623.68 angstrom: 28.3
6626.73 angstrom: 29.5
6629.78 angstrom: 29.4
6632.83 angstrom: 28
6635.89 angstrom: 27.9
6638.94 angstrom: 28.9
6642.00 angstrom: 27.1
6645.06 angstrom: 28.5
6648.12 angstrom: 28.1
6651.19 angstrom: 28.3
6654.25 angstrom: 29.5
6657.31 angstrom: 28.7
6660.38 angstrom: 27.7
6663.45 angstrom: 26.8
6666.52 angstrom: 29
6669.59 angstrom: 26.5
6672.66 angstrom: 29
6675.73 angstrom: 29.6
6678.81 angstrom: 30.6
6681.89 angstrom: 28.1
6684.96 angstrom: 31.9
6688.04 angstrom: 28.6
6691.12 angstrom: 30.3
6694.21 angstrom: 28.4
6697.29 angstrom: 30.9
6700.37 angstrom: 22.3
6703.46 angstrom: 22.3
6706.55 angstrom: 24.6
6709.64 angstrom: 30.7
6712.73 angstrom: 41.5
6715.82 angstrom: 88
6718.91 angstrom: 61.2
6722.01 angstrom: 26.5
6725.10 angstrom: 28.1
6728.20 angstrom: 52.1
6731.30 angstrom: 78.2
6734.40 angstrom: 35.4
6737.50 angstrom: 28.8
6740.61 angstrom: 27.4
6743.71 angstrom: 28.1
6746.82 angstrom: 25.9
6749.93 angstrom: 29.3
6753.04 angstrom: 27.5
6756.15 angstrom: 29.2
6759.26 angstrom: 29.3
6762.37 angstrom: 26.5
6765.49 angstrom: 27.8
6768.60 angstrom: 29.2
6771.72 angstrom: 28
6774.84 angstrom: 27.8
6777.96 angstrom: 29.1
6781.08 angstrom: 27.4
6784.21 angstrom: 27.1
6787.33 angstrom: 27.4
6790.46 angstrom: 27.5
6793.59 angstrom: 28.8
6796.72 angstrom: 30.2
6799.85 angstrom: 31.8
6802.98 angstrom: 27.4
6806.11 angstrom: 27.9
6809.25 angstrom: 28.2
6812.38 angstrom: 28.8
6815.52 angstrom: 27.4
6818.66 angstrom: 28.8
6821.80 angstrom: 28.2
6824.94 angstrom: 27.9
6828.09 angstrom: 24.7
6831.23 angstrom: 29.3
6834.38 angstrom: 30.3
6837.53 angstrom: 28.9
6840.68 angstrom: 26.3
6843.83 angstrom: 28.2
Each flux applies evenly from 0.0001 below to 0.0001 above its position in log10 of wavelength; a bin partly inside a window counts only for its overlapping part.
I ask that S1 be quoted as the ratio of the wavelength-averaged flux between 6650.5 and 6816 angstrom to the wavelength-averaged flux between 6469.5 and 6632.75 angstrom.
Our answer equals 0.70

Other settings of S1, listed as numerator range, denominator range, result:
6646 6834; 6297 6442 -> 1.04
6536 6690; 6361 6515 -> 1.57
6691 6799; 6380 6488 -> 1.14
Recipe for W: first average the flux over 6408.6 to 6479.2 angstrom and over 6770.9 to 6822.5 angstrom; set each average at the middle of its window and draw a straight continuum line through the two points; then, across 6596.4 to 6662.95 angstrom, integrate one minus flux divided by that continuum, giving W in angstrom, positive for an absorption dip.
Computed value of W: 0.4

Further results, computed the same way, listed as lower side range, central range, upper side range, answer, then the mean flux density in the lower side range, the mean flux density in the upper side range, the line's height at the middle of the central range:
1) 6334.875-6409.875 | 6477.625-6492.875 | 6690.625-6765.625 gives 1.7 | 30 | 35.4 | 31.7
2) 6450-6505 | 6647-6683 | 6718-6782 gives 3.6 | 28.4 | 33.2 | 31.7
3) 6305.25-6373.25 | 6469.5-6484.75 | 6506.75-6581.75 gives 6.5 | 29.6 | 58.4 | 48.9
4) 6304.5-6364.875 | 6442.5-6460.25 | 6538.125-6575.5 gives 9.0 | 29.4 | 84.5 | 58.3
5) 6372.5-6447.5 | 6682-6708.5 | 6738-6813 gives 1.0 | 29.7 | 28.2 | 28.5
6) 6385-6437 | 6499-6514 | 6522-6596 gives 6.6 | 29.6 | 65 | 52.4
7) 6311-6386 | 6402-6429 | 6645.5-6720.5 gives 0.8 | 29.8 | 32.6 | 30.3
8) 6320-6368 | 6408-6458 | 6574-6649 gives 4.6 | 29.6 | 36.4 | 31.9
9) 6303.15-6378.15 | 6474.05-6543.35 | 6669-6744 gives 8.6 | 29.6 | 35.8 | 32.5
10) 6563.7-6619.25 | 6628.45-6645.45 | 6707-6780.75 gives 6.4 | 49.6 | 36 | 45.6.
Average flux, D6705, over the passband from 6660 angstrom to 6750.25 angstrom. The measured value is 34.4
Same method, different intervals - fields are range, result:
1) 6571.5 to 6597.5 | 51.4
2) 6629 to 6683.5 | 28.4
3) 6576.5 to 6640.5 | 38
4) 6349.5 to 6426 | 30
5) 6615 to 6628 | 29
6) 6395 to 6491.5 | 28.8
